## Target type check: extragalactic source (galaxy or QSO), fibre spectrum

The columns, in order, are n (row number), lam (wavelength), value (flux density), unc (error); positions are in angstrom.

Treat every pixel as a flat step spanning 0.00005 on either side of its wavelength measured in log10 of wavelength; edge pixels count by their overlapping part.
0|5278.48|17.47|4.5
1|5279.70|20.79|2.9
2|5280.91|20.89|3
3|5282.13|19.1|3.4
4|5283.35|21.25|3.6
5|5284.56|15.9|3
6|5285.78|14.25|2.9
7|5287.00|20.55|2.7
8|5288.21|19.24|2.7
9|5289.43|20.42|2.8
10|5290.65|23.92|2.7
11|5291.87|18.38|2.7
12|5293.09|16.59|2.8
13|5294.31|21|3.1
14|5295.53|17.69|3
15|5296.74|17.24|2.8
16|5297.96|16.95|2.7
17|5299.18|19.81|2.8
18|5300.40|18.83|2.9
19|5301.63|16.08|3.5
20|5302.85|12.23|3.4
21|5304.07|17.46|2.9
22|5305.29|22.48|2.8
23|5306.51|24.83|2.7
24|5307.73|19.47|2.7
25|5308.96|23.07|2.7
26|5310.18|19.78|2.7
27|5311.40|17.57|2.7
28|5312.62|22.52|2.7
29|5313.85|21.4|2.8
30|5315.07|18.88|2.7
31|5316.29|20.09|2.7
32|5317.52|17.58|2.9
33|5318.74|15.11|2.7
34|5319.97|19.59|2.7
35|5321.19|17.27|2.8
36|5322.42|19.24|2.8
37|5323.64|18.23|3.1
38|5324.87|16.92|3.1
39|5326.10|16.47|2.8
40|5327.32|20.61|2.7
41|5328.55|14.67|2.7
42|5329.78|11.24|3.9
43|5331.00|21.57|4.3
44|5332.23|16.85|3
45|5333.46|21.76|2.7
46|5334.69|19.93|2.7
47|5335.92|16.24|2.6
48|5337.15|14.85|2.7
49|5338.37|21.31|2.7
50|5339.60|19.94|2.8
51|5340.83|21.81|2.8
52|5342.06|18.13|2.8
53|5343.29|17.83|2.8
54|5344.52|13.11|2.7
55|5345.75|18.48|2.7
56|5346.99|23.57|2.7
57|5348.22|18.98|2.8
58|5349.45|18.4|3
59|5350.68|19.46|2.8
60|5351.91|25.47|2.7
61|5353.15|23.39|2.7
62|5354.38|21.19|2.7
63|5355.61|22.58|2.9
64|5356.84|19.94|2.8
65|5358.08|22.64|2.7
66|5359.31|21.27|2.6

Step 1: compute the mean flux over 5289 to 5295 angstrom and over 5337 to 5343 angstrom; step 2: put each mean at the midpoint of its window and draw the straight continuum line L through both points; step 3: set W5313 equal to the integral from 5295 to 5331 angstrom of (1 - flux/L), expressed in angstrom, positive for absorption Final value 2.43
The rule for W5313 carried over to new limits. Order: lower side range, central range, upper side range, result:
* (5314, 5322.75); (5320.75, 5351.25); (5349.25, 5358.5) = 2.7 angstrom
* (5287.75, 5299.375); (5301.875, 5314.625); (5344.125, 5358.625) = -0.3 angstrom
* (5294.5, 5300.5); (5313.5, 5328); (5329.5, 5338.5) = -0.2 angstrom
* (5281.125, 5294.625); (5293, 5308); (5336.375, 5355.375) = 0.6 angstrom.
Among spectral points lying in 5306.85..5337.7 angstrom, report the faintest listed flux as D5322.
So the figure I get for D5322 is 11.24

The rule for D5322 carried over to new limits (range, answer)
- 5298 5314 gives 12.23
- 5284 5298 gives 14.25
